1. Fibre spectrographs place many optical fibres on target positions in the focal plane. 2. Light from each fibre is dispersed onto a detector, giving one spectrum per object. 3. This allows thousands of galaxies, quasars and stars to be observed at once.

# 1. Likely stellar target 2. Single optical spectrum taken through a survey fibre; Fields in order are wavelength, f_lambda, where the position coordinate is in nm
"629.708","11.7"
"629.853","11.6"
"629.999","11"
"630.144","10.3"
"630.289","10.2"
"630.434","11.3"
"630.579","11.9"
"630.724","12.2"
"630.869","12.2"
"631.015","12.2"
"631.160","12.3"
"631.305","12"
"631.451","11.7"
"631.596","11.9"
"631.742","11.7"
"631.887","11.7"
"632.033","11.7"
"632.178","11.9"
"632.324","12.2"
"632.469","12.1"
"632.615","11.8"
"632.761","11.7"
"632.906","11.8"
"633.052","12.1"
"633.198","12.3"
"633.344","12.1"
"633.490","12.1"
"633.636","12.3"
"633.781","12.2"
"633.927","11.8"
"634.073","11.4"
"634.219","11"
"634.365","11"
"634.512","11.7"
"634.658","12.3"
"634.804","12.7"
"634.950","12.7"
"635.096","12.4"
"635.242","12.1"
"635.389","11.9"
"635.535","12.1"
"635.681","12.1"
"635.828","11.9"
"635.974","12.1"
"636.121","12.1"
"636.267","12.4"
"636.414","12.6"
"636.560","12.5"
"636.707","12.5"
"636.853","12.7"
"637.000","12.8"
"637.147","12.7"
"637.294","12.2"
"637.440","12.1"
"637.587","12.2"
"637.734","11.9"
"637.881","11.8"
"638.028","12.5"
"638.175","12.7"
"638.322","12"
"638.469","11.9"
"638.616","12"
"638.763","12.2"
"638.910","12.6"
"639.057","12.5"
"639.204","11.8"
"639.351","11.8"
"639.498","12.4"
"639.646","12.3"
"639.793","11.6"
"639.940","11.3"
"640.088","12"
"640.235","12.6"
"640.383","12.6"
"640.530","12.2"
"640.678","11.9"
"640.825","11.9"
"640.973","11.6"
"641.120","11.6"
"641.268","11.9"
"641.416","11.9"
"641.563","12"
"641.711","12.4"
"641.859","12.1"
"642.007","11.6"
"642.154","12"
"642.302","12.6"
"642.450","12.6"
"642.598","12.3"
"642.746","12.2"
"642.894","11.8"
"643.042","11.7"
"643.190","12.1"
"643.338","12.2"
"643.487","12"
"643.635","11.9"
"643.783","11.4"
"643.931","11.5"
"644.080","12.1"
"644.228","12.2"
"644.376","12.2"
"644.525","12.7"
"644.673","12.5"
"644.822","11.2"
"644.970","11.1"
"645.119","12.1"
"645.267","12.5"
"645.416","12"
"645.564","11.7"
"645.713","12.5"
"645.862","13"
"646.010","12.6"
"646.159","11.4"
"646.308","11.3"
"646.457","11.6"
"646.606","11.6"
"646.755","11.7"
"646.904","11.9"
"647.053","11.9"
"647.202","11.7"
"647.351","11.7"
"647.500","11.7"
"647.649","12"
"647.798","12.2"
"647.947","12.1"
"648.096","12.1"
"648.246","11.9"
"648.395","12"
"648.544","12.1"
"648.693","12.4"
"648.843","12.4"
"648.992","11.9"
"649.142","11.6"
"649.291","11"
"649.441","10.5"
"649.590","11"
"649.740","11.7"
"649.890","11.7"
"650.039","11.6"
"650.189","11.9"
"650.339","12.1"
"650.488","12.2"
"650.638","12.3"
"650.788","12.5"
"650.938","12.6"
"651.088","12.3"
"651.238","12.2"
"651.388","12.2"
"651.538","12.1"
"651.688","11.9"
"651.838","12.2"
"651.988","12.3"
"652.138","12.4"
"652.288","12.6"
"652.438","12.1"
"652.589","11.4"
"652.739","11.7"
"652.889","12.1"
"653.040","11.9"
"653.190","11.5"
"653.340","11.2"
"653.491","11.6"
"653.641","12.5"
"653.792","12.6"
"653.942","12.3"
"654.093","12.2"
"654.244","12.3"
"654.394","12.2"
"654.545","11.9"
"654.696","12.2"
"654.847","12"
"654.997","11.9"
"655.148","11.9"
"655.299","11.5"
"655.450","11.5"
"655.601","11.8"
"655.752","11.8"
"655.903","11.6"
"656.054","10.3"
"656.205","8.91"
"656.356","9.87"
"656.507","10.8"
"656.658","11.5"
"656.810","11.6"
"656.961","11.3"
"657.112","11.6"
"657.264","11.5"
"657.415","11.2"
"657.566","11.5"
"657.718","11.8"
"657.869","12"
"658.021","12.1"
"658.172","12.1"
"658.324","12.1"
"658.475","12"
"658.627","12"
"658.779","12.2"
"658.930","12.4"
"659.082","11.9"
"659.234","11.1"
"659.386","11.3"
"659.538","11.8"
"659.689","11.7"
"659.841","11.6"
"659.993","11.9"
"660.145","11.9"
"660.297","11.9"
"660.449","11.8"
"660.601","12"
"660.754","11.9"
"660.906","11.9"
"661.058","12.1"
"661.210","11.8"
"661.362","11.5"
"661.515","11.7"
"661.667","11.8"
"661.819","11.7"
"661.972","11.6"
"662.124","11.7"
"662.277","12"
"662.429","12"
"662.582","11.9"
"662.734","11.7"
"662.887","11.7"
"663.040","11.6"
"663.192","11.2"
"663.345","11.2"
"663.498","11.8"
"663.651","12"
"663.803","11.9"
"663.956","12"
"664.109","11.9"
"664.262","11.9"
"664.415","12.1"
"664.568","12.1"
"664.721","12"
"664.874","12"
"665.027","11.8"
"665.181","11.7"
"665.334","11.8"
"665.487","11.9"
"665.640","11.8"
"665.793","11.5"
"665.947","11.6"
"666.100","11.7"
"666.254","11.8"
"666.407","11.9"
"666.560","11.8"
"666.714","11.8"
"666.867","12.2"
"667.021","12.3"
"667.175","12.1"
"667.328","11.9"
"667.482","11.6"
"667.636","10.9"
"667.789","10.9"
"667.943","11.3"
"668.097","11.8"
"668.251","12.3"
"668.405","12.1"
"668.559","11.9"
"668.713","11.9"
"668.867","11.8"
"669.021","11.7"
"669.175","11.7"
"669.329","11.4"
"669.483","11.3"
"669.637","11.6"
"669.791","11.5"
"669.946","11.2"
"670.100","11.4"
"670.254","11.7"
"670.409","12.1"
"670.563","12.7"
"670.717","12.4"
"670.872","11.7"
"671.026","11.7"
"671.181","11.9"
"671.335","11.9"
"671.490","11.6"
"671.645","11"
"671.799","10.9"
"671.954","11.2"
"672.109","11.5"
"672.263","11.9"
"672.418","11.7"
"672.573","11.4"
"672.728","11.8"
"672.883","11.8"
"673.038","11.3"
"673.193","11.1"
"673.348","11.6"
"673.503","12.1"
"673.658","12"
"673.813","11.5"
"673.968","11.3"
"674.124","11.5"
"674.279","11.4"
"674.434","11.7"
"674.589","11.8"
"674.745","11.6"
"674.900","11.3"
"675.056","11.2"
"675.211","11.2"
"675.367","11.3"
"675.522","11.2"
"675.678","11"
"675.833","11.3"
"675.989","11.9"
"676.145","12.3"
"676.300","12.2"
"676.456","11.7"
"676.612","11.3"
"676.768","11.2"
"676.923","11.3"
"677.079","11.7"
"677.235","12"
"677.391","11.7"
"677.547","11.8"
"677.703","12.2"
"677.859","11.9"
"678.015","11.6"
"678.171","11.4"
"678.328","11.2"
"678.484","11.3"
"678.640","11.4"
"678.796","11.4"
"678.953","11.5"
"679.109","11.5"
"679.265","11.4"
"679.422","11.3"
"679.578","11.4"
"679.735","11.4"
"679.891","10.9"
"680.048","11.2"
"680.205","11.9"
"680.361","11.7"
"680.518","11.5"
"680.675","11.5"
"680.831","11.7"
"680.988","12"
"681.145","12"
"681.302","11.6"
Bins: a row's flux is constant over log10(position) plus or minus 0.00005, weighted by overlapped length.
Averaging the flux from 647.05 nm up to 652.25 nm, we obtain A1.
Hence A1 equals 12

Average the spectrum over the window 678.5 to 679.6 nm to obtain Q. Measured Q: 11.4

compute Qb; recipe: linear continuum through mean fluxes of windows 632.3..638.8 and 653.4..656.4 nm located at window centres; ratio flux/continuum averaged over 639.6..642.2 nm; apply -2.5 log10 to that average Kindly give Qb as 0.00 mag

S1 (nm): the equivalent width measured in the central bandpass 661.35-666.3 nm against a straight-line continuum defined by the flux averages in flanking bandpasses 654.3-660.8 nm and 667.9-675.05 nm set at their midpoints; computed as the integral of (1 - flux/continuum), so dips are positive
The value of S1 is -0.06 nm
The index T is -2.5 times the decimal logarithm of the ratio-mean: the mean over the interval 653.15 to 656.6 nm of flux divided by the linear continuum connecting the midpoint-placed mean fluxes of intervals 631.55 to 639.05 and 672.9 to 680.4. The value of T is 0.02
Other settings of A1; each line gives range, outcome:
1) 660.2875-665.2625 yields 11.8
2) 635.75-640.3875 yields 12.2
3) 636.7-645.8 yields 12.1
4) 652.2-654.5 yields 12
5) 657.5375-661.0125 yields 11.9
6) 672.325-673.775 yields 11.6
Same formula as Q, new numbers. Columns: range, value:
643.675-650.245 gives 11.9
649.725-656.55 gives 11.8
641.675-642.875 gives 12.2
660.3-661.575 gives 11.8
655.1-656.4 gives 11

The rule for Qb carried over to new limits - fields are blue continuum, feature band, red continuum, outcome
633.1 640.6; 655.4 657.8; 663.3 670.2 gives 0.07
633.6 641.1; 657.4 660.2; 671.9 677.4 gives 0.00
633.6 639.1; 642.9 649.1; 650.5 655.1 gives 0.02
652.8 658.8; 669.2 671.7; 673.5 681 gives -0.01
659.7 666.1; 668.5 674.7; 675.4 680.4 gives 0.00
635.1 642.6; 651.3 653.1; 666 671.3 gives -0.01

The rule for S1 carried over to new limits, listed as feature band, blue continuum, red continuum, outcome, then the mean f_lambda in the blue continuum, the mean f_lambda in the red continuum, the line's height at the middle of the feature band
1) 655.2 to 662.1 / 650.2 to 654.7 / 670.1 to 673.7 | 0.22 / 12.1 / 11.7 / 12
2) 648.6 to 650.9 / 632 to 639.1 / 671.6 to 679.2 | 0.02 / 12.1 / 11.5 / 11.9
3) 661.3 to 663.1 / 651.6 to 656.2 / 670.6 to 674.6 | 0.00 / 11.9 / 11.6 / 11.8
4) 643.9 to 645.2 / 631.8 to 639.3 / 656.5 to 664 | 0.00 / 12.1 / 11.8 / 12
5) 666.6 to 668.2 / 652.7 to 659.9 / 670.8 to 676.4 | -0.01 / 11.7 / 11.6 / 11.6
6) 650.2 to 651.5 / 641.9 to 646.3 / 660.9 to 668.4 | -0.03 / 12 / 11.8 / 12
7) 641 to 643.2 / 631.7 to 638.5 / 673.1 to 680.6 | -0.01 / 12.1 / 11.5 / 12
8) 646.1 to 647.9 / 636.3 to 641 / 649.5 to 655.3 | 0.05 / 12.2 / 12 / 12.1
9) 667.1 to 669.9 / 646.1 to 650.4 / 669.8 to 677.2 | -0.01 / 11.7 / 11.6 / 11.6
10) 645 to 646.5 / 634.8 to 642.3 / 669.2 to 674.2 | 0.00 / 12.2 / 11.6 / 12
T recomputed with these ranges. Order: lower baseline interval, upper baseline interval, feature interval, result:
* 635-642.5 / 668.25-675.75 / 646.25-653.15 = 0.01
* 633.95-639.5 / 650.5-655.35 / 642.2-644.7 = 0.00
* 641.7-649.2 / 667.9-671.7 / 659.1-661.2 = 0.01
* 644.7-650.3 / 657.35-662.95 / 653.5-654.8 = -0.04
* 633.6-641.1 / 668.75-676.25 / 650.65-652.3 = -0.03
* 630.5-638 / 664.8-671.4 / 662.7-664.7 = 0.00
